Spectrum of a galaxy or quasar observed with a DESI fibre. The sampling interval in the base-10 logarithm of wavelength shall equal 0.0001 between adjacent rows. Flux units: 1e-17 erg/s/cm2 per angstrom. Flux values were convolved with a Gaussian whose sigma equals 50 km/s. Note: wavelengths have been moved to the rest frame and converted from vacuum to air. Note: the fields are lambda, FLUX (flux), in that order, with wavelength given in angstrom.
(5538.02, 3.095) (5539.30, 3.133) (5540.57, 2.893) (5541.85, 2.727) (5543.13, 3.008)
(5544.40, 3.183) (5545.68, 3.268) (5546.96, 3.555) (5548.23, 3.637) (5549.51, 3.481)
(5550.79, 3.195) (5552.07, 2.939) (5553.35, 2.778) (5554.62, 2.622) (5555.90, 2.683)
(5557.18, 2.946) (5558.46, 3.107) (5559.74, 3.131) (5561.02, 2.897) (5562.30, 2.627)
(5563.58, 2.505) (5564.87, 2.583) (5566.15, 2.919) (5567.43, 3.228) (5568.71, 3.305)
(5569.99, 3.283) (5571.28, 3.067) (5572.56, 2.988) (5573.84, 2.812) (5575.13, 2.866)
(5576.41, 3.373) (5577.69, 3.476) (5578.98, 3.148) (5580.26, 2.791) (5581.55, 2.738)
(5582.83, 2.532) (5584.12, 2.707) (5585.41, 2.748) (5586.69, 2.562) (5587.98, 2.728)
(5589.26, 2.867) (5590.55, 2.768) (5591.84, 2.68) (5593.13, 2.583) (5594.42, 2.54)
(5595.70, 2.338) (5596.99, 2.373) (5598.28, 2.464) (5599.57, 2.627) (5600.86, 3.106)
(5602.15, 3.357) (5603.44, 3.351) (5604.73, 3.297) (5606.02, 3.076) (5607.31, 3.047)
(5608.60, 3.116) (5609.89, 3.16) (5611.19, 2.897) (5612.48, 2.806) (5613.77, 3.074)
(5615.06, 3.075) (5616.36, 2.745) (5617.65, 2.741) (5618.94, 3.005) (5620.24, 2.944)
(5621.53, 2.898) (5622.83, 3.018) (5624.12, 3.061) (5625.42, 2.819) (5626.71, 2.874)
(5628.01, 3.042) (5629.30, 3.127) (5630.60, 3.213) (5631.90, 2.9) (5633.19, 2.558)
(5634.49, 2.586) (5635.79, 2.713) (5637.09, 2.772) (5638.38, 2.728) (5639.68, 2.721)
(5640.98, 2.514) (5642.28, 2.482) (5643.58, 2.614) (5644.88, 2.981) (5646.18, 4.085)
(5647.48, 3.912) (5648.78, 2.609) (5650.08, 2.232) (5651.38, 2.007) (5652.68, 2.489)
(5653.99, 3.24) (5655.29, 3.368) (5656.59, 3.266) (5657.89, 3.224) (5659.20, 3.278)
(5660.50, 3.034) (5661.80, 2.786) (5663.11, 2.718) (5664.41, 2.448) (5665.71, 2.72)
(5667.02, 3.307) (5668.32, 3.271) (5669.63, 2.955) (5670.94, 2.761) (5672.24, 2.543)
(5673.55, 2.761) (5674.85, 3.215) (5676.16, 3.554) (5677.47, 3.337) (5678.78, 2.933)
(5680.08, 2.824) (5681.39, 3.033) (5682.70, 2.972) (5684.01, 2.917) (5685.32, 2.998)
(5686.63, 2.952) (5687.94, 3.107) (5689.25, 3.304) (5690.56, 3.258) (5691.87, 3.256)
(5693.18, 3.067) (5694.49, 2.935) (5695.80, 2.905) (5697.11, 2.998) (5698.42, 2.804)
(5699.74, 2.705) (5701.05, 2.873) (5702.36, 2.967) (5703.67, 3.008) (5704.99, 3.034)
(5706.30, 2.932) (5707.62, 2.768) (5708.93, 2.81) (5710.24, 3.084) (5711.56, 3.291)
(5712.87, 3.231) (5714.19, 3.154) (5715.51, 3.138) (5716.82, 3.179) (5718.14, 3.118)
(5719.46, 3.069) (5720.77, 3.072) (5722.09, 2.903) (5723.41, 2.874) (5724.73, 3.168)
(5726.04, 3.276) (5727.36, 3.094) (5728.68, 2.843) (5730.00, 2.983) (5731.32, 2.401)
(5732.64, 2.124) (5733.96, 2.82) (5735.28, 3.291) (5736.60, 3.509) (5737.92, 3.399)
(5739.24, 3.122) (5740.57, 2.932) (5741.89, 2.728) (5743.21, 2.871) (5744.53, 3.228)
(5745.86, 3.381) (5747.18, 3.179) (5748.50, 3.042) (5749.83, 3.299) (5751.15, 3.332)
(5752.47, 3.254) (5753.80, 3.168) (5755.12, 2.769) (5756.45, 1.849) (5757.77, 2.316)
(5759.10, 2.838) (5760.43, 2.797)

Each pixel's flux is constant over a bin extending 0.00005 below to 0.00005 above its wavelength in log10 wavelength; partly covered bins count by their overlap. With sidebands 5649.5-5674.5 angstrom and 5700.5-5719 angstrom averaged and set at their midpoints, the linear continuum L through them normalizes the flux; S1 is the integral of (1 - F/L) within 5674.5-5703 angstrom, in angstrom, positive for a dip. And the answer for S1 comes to -0.7 angstrom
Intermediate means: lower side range 2.87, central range 3.04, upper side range 3.04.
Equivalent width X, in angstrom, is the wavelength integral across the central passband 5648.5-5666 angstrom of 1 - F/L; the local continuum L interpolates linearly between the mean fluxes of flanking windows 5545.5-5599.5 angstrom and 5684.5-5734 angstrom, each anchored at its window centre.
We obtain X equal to 0.78 angstrom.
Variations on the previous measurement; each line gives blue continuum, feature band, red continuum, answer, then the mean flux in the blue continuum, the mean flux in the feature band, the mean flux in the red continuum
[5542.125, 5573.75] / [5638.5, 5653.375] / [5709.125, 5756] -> 1.27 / 3.03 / 2.78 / 3.06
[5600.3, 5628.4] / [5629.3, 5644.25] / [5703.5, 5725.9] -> 1.49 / 3.02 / 2.73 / 3.06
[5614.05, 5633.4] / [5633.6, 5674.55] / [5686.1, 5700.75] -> 1.43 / 2.95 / 2.88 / 3.02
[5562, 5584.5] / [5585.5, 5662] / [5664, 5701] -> 2.09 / 2.95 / 2.89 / 3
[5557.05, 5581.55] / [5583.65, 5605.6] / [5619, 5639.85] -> 1.29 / 3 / 2.77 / 2.88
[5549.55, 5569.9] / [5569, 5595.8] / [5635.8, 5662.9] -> 0.62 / 2.93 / 2.85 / 2.91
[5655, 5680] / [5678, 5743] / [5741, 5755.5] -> 1.44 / 3.02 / 3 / 3.12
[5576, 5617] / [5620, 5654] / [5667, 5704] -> 1.04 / 2.88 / 2.85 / 3.01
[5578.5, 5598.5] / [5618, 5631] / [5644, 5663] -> -0.59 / 2.66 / 2.99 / 3.02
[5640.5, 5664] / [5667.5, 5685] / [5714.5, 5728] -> -0.12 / 2.93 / 3.01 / 3.09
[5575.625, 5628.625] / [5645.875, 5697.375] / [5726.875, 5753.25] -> -0.70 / 2.89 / 3.01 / 3.04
